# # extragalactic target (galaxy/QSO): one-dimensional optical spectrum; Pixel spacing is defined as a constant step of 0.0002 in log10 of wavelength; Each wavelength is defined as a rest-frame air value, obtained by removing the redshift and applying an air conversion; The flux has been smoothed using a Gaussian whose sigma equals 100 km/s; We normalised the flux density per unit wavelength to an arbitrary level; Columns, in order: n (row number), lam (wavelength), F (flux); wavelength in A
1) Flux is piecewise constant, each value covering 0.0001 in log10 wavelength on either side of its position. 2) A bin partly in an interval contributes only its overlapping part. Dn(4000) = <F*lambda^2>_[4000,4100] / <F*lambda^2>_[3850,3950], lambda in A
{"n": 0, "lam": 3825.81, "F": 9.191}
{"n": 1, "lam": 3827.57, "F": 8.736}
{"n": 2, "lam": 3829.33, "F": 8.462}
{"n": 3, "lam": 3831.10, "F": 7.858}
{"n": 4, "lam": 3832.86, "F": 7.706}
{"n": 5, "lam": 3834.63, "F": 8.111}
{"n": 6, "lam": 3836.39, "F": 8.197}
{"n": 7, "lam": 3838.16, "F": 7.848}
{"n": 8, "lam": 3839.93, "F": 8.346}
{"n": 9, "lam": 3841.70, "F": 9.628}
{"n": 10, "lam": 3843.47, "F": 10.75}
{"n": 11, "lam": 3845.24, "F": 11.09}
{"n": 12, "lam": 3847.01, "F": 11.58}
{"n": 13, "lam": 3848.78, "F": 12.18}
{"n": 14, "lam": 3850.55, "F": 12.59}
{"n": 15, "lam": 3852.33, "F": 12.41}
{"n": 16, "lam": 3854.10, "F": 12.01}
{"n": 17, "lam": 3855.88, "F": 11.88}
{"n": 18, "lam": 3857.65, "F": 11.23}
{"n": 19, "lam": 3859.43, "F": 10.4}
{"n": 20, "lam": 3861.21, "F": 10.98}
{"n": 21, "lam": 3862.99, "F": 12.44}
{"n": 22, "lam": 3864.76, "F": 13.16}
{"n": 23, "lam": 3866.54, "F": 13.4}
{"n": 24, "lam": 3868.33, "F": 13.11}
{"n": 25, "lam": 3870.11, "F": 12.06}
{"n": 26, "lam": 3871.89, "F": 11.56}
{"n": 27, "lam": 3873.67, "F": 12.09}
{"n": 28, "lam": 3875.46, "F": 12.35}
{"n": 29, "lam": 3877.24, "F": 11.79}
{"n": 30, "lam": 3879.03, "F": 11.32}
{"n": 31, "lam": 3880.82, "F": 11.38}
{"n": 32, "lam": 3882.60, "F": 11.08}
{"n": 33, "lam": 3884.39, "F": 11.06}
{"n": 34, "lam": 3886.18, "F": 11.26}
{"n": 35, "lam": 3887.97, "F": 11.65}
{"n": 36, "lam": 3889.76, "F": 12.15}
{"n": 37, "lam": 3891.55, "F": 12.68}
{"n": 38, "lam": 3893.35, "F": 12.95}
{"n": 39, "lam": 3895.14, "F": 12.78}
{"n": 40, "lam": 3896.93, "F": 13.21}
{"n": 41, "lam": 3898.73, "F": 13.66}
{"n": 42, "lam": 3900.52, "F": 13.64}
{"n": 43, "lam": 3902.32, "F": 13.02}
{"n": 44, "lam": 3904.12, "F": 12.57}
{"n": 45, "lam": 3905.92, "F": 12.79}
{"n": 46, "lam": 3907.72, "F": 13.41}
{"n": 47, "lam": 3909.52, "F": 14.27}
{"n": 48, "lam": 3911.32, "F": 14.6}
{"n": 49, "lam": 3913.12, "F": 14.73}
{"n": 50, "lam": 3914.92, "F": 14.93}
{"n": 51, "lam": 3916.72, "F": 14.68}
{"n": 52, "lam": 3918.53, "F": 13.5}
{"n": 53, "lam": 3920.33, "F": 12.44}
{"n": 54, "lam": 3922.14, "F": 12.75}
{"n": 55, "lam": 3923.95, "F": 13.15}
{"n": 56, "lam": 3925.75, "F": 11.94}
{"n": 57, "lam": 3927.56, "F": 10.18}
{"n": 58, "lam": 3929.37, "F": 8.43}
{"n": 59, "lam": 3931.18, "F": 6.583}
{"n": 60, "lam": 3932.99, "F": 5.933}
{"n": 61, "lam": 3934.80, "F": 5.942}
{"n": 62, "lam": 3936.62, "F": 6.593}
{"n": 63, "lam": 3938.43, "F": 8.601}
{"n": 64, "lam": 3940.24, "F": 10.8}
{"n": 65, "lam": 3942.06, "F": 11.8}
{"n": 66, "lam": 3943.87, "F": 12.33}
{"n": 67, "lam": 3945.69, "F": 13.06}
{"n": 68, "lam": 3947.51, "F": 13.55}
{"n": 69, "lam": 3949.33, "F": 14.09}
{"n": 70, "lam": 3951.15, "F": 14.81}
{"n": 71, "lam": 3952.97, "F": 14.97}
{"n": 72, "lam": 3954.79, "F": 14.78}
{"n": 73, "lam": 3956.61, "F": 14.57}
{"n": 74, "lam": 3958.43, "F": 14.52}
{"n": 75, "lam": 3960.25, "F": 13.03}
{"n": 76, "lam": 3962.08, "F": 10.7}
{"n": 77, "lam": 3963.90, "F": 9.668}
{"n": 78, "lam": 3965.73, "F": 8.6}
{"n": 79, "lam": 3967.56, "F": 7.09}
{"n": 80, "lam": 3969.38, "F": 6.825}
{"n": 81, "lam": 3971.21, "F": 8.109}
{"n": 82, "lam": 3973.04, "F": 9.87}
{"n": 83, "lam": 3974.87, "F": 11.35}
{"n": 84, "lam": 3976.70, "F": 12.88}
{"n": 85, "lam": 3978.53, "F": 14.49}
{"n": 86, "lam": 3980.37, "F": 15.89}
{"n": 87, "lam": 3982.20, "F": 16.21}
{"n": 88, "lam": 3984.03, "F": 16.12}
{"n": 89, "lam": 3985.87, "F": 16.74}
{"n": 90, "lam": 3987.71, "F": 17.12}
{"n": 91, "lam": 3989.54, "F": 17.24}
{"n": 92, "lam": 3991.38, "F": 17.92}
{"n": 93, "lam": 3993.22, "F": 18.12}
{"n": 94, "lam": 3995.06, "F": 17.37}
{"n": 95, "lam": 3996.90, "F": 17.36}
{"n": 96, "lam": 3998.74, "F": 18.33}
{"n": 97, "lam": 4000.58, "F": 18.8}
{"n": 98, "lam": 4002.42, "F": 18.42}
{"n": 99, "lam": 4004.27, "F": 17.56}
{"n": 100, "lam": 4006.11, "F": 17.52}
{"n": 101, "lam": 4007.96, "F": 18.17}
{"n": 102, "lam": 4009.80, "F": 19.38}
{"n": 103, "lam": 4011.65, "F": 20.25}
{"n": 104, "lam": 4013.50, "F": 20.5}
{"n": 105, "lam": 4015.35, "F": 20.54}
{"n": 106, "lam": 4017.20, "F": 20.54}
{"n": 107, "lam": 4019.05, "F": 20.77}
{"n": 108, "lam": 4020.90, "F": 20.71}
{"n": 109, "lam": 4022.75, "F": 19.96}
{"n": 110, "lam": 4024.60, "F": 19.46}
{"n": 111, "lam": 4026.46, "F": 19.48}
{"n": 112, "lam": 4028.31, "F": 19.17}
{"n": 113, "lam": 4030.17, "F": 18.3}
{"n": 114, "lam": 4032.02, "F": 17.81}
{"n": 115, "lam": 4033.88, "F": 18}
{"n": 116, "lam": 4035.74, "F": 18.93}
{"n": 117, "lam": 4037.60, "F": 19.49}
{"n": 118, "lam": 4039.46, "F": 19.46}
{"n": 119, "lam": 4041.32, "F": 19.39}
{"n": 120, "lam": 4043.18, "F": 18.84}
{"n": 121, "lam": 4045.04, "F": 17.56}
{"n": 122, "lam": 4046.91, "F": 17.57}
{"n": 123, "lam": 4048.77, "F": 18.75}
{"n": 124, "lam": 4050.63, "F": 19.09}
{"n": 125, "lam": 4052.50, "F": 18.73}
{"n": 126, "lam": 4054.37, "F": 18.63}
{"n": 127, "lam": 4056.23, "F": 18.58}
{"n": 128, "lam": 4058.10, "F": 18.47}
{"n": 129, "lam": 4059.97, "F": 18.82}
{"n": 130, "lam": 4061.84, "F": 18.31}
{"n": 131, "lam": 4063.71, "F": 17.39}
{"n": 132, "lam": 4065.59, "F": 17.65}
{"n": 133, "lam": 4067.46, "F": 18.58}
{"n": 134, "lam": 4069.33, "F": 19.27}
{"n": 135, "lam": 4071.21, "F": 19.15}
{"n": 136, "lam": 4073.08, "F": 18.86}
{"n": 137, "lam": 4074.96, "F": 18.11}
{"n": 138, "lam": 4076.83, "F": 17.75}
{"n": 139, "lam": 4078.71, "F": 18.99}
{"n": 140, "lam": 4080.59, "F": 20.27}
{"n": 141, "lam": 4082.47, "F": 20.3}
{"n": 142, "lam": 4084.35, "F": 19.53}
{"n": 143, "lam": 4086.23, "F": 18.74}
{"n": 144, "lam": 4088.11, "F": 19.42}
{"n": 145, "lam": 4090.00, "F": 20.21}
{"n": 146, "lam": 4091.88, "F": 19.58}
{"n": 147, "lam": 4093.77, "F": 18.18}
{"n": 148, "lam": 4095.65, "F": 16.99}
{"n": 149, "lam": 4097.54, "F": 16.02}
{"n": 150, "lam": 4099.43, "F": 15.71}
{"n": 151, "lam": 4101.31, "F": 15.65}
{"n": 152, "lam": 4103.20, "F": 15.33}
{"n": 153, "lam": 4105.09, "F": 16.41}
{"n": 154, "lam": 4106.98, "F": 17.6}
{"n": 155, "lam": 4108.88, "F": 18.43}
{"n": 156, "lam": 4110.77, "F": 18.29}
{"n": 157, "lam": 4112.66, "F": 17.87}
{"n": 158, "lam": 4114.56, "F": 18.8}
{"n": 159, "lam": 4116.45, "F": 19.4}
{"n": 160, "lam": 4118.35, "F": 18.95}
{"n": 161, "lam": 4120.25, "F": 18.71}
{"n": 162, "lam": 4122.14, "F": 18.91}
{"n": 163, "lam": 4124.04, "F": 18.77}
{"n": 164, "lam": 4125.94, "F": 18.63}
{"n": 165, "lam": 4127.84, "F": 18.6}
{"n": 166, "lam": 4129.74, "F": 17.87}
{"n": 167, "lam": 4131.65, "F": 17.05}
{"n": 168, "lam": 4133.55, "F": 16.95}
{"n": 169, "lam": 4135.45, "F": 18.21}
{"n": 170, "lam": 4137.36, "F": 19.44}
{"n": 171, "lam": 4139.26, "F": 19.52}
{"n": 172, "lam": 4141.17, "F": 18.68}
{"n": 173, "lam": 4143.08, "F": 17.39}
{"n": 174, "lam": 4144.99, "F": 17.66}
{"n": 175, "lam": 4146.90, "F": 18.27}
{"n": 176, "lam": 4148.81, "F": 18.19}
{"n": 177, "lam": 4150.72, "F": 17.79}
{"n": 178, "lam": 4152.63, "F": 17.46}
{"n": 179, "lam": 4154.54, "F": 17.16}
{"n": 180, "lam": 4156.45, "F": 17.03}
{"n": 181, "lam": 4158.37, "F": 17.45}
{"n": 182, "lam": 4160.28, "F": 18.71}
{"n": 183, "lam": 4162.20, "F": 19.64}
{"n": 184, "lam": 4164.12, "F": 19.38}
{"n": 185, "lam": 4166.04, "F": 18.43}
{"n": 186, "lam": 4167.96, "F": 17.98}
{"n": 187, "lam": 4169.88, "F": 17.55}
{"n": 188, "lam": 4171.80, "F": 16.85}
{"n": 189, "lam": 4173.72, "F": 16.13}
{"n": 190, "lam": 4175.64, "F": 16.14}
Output 1.7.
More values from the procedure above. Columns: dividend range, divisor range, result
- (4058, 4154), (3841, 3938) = 1.72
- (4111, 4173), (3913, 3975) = 1.79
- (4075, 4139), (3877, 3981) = 1.68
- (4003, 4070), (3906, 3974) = 1.73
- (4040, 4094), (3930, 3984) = 1.75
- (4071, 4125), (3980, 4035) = 1.03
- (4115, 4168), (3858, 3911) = 1.68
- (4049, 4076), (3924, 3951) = 1.93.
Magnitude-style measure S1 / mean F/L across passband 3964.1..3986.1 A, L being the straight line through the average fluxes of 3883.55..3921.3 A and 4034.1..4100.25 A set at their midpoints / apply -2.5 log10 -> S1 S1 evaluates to 0.304 mag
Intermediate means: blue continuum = 13.1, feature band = 11.8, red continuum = 18.6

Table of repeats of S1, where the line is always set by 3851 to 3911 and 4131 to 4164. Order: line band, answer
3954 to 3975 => 0.30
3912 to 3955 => 0.16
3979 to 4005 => -0.18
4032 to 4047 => -0.18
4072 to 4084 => -0.15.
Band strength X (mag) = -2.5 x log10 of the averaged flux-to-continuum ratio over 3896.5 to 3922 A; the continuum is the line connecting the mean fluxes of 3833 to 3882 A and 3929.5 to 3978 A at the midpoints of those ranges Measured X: -0.24 mag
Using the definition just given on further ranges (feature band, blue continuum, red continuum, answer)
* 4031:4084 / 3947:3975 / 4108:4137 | -0.192 mag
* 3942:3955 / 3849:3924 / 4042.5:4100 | 0.066 mag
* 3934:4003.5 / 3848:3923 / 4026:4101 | 0.155 mag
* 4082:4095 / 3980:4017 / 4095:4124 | -0.098 mag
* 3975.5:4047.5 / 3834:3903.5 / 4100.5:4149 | -0.196 mag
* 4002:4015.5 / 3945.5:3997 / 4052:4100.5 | -0.226 mag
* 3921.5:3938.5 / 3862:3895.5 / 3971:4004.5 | 0.472 mag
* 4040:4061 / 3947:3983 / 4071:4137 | -0.168 mag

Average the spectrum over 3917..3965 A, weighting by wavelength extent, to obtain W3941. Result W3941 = 11.5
